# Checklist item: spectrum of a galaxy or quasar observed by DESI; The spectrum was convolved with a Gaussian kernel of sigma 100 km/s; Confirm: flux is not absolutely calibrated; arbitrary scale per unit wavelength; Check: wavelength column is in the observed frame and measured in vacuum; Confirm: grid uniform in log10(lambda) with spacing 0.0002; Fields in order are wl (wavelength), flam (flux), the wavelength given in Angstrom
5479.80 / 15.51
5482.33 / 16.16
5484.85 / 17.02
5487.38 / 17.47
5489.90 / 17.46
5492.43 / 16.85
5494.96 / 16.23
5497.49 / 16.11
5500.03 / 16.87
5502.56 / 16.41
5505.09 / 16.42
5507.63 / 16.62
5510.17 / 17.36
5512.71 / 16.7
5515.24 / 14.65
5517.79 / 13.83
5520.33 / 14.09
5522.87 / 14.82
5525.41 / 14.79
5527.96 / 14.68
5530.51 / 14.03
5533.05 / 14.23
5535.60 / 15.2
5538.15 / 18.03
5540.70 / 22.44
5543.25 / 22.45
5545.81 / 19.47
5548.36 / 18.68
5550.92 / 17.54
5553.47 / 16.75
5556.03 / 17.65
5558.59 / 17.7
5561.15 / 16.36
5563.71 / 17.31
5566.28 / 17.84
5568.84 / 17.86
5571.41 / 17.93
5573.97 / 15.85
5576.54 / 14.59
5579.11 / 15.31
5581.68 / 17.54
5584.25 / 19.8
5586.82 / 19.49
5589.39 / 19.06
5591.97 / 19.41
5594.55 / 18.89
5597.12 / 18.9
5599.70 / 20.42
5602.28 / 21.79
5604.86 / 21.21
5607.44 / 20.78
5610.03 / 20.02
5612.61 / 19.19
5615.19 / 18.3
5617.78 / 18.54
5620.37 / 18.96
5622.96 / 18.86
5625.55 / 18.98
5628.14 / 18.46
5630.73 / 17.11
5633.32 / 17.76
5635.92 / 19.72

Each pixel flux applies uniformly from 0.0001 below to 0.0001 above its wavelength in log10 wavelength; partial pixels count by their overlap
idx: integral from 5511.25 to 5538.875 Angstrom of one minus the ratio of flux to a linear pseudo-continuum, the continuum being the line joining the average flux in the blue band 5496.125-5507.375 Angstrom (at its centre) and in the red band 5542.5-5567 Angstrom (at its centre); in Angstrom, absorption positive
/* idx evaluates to 3.56 Angstrom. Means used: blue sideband 16.5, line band 15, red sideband 18.1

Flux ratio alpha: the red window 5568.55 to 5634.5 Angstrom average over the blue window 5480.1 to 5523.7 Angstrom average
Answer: 1.15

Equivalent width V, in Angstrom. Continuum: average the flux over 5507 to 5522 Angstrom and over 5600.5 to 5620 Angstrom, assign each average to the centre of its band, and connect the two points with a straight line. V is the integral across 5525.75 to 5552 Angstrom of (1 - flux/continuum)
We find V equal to -1.5 Angstrom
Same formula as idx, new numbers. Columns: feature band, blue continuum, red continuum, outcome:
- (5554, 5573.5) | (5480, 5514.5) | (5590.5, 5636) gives 0.8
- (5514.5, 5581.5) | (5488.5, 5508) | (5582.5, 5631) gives 4.4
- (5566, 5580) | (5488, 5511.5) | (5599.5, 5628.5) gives 1.6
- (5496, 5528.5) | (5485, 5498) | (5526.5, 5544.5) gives 2.7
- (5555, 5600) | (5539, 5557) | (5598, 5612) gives 4.9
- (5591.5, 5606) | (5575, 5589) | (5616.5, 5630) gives -1.8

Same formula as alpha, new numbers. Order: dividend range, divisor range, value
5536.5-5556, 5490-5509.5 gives 1.16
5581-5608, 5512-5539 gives 1.33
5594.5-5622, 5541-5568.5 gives 1.08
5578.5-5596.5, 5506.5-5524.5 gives 1.21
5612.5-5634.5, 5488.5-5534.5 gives 1.18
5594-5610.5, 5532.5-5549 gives 1.08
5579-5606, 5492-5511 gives 1.17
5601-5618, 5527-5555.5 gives 1.14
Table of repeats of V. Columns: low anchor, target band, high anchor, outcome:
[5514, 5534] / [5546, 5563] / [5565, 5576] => -1.4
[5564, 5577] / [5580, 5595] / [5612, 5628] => -1.1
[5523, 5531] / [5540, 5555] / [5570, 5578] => -4.1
